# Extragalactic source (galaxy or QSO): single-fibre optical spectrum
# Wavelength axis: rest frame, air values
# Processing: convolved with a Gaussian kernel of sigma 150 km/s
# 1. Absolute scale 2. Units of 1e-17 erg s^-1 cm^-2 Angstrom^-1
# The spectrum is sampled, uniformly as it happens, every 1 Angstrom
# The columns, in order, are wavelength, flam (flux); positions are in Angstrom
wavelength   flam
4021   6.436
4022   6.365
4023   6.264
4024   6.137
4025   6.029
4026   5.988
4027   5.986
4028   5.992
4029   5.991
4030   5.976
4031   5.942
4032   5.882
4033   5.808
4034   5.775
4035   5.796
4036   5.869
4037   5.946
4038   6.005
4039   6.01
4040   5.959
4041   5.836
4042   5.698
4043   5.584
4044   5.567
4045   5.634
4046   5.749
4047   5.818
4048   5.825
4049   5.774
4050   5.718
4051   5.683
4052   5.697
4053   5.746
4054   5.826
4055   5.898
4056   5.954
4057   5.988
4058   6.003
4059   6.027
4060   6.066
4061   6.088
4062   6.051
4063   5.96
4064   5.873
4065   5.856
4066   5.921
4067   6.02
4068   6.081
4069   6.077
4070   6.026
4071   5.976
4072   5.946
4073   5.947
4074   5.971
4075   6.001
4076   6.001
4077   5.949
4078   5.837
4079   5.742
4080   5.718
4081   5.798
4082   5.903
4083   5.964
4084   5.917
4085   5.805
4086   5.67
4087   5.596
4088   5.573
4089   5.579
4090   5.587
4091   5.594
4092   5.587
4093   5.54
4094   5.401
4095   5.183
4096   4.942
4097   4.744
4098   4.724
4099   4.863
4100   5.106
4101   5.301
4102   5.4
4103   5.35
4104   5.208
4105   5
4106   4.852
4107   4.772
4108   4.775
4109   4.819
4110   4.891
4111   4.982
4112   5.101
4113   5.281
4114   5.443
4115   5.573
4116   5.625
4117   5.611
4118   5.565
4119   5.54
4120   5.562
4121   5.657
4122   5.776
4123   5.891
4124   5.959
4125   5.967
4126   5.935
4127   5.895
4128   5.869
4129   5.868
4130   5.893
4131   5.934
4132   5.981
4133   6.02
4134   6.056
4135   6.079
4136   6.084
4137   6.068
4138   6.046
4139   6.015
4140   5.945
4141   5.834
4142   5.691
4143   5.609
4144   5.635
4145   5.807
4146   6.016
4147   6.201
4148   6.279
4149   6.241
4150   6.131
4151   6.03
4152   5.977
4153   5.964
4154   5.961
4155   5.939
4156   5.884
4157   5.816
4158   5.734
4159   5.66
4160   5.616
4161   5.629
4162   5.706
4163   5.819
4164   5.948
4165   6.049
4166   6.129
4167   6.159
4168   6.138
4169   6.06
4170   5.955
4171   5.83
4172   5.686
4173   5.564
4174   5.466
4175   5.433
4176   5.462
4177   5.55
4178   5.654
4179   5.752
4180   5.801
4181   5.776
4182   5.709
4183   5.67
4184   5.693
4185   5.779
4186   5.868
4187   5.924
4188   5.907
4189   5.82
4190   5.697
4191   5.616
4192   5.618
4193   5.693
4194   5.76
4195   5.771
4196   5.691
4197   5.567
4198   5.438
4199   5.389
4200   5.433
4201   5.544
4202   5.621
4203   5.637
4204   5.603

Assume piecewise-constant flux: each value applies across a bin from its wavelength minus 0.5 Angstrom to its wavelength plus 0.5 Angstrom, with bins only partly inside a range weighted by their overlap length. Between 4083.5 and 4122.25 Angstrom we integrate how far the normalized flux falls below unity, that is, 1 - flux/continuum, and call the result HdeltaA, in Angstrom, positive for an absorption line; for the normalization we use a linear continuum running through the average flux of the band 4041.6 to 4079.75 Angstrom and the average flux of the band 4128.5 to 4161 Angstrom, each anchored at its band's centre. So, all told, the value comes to 3.9 Angstrom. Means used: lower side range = 5.88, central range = 5.32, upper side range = 5.93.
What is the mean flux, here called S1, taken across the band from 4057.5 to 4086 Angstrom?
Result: 5.94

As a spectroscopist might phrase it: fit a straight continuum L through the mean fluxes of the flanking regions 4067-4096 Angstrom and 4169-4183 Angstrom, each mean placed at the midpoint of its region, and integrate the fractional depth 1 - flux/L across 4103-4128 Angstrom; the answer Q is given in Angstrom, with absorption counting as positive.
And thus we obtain 1.4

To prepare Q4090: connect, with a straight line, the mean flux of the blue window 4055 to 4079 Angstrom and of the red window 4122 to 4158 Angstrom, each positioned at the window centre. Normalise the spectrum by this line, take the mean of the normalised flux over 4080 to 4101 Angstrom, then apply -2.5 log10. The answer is 0.10 mag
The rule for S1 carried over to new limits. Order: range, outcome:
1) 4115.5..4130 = 5.77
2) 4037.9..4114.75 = 5.63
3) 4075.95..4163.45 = 5.65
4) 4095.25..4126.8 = 5.3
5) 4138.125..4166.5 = 5.9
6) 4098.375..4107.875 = 5.08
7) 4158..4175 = 5.82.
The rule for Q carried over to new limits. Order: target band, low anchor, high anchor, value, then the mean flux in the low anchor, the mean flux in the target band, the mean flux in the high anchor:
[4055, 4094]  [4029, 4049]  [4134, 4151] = 0.1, 5.83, 5.87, 5.98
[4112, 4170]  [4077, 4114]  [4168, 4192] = -3.3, 5.35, 5.87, 5.73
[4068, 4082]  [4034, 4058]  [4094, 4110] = -1.4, 5.81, 5.93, 5.01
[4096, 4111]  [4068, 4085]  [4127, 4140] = 2.4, 5.92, 4.98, 5.99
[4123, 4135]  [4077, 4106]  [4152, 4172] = -0.6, 5.45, 5.95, 5.89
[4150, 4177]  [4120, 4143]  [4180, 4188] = 0.0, 5.92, 5.83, 5.78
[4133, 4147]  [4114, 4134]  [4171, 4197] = -0.4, 5.79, 5.93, 5.69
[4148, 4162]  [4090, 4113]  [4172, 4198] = -1.1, 5.11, 5.9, 5.68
